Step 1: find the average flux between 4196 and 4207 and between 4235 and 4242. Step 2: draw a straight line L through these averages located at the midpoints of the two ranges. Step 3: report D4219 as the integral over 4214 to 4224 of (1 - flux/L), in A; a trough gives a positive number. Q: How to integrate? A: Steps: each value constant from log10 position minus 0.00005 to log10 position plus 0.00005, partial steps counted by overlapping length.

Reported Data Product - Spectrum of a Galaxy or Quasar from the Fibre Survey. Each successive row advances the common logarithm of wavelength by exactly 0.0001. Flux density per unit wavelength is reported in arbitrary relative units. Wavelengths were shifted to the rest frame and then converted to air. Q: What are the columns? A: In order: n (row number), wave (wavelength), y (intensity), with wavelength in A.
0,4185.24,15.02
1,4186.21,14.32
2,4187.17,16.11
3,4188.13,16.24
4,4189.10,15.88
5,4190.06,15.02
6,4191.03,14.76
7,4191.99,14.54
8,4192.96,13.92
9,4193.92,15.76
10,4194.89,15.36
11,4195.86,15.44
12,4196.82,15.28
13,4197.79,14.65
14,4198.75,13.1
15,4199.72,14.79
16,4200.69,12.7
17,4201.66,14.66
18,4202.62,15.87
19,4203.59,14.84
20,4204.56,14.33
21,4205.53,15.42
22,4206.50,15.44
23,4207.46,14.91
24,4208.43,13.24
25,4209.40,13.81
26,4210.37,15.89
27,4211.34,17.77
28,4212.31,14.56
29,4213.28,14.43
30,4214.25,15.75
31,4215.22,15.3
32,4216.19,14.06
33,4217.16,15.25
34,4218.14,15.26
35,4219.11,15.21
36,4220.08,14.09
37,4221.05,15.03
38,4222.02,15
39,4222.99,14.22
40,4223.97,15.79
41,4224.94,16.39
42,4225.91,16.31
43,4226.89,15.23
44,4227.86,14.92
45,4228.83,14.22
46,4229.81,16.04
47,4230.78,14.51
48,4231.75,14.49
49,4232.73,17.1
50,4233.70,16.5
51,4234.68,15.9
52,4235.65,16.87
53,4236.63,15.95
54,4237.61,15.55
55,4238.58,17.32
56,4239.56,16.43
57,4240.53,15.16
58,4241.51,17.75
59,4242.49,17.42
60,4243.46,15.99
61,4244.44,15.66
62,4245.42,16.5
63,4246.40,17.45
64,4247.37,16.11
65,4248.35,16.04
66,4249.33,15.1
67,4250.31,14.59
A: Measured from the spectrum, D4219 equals 0.4 A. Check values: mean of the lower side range 14.7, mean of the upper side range 16.4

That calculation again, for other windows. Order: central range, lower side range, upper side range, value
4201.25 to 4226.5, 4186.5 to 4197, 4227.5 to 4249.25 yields 0.9 A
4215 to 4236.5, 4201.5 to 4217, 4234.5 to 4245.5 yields 0.5 A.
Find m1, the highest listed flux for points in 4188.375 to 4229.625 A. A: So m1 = 17.77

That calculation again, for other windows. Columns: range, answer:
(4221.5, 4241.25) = 17.32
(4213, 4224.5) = 15.79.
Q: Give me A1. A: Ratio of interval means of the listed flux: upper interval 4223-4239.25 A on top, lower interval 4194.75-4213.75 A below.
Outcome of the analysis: 1.1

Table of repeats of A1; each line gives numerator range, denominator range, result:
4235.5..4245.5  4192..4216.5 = 1.10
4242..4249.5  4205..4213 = 1.08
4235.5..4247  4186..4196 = 1.08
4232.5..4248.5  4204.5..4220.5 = 1.10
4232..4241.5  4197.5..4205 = 1.14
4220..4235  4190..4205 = 1.05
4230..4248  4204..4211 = 1.10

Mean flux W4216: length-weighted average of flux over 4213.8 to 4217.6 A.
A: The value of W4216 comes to 15.1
